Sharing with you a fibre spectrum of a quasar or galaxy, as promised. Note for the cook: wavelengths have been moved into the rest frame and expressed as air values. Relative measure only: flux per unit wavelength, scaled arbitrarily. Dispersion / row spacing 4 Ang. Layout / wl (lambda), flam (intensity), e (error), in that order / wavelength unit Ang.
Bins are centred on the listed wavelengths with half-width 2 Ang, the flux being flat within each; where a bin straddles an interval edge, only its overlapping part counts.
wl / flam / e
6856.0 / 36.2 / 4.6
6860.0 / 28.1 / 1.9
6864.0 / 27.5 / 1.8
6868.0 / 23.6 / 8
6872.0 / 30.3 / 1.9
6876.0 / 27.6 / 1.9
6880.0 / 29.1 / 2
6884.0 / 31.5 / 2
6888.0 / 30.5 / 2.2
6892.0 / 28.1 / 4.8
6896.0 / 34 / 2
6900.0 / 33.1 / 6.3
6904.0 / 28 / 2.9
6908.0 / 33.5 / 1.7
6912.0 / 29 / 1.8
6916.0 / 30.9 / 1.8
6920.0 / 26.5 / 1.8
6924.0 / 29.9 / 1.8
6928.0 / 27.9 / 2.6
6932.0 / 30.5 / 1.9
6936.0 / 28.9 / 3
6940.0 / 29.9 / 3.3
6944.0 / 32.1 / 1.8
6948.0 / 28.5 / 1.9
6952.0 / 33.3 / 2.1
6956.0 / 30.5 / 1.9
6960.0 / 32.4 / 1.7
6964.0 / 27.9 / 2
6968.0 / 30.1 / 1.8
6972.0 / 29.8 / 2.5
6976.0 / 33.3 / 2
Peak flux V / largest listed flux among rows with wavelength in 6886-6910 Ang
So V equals 34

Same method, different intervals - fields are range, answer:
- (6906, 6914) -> 33.5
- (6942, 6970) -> 33.3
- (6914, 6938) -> 30.9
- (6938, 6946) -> 32.1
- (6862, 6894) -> 31.5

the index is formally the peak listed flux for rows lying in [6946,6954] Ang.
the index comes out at 33.3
